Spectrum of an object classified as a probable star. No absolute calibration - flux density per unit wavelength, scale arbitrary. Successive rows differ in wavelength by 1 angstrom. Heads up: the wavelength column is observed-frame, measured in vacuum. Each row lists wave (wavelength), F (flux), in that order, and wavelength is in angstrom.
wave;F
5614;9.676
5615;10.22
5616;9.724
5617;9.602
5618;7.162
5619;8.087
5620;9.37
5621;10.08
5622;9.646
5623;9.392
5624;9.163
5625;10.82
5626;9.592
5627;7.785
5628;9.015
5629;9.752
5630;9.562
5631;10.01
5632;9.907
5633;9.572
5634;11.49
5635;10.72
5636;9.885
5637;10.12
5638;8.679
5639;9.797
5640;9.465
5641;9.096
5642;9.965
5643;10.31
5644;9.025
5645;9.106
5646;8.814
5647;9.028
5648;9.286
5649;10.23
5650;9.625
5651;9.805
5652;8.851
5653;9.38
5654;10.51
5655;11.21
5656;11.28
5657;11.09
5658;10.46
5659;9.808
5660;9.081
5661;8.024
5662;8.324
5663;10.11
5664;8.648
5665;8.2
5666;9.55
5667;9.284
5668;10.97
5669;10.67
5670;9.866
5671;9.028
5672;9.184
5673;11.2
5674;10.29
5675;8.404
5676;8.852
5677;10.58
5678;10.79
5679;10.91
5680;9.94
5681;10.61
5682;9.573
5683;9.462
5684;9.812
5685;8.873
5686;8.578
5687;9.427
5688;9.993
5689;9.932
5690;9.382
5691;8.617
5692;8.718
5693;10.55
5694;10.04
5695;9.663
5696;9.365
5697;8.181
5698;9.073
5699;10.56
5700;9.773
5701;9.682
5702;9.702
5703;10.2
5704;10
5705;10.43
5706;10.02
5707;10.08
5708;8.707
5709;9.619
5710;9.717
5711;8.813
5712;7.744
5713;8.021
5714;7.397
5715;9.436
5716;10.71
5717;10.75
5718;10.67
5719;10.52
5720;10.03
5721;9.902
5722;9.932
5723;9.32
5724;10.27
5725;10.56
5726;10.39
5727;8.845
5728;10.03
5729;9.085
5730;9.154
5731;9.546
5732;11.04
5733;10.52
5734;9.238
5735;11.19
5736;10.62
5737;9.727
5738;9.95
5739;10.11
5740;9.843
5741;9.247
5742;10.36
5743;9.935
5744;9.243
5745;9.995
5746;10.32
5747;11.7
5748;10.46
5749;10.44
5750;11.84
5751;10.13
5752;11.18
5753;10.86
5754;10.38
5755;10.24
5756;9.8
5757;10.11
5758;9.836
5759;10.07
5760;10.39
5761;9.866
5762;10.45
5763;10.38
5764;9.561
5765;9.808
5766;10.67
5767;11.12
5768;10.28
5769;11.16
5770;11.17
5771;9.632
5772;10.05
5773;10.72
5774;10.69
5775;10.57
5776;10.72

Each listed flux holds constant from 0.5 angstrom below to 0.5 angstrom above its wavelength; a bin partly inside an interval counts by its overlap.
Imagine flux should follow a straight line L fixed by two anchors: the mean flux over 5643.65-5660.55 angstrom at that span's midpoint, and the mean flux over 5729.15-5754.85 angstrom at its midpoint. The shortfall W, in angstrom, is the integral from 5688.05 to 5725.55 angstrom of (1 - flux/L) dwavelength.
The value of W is 1.7 angstrom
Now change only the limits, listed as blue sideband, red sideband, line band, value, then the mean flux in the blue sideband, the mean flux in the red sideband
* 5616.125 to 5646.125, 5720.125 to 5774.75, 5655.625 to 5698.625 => 0.66 angstrom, 9.51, 10.2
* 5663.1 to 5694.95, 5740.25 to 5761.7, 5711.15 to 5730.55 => 0.85 angstrom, 9.68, 10.3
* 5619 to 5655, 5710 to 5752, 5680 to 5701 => 0.60 angstrom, 9.63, 9.94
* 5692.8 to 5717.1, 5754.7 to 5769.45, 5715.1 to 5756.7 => -1.21 angstrom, 9.5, 10.2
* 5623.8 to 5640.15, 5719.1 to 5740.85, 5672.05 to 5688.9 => 0.06 angstrom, 9.74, 9.97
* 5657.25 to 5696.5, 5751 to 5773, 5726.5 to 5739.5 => 0.21 angstrom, 9.62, 10.3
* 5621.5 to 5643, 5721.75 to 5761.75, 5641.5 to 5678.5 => 0.44 angstrom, 9.7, 10.1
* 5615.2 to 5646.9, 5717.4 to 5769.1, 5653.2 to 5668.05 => -0.06 angstrom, 9.51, 10.2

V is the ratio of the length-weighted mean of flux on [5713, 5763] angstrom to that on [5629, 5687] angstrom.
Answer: 1.0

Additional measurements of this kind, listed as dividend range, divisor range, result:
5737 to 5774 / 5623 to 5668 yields 1.07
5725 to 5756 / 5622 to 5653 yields 1.06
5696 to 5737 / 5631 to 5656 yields 1.00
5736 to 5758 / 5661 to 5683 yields 1.06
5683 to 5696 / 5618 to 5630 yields 1.02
